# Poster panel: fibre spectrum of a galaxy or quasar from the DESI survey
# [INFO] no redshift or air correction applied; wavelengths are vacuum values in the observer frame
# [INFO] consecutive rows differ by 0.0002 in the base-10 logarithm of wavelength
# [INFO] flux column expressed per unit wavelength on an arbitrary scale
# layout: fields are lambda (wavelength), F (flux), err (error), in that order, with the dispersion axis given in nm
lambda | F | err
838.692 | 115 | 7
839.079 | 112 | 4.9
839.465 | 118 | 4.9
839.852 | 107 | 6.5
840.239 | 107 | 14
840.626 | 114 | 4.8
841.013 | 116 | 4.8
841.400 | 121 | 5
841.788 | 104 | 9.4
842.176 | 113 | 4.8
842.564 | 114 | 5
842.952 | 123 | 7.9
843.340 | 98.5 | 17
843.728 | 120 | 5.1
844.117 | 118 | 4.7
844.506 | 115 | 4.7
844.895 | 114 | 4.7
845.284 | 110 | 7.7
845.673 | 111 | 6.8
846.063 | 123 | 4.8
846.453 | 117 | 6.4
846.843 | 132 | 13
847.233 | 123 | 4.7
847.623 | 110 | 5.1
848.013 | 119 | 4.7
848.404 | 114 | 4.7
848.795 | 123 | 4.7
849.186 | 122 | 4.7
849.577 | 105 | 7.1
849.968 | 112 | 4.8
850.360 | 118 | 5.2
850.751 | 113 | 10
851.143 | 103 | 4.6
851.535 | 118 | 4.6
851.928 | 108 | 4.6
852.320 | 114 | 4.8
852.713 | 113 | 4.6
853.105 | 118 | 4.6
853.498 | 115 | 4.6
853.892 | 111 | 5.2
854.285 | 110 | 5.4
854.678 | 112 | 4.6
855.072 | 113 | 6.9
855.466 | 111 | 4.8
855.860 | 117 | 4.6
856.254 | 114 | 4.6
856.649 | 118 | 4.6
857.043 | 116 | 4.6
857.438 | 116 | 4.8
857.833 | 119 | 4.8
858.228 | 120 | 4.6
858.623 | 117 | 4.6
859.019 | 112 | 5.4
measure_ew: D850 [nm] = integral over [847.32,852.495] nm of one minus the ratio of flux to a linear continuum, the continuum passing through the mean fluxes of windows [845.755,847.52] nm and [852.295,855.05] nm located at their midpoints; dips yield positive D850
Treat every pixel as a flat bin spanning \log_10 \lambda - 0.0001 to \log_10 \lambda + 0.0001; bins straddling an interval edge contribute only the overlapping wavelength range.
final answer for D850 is 0.18 nm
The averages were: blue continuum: 122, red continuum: 113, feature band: 114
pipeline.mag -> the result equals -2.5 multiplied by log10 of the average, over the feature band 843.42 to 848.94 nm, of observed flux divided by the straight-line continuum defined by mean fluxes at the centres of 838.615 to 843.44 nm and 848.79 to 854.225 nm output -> -0.04 mag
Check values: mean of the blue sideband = 113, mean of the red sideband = 113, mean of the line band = 117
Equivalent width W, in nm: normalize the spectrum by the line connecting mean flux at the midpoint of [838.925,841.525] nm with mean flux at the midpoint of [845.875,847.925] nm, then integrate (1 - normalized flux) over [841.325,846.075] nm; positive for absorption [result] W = 0.15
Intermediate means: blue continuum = 113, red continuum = 121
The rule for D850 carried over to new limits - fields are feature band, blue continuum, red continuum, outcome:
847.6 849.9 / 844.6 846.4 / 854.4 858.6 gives -0.02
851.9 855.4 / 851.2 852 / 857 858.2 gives 0.03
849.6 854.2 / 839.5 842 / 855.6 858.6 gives 0.11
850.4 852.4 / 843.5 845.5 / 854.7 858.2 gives 0.07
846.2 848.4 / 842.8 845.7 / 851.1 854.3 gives -0.12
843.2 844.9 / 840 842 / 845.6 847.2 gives 0.06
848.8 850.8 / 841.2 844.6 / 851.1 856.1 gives -0.03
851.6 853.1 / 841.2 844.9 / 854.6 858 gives 0.02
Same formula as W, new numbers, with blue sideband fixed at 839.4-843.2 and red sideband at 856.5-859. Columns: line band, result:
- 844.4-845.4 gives 0.01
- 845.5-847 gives -0.08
